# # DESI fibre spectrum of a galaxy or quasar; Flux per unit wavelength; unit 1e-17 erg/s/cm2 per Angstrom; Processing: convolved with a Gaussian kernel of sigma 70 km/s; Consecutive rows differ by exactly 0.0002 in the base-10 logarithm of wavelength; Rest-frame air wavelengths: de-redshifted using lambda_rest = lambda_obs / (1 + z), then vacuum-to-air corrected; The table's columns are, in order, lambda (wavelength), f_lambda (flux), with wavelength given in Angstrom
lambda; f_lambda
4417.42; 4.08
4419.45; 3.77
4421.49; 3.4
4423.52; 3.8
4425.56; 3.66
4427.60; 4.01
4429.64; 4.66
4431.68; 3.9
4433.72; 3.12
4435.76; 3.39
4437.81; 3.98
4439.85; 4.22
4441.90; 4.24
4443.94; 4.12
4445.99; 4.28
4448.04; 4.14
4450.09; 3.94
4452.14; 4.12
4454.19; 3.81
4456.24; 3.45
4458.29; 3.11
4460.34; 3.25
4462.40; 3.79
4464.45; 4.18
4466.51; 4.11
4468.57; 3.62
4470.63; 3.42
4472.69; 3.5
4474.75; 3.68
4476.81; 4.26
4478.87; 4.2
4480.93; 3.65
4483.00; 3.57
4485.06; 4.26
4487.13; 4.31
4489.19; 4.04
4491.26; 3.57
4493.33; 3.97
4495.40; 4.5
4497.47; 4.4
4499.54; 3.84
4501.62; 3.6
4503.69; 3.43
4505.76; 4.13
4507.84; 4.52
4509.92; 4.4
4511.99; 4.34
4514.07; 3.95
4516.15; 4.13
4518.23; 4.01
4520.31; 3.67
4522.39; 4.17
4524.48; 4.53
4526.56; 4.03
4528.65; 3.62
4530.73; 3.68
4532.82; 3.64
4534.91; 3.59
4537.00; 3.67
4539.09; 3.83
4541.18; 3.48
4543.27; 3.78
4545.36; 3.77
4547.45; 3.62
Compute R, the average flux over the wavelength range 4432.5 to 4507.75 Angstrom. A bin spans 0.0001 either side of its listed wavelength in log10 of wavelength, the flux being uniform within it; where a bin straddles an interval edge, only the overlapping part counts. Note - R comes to 3.88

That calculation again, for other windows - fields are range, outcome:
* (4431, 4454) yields 3.95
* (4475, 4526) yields 4.05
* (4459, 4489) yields 3.84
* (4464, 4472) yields 3.79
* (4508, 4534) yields 4.03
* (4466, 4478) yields 3.76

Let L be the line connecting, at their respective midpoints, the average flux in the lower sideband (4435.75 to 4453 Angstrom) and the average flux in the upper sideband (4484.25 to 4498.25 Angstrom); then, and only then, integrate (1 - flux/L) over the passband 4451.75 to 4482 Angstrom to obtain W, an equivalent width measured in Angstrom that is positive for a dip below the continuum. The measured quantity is 2.8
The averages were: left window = 4.08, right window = 4.14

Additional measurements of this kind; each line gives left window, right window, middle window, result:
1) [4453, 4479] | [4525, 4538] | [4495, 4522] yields -2.43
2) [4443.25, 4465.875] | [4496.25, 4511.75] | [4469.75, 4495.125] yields 0.49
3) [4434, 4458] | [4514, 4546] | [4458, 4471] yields 0.74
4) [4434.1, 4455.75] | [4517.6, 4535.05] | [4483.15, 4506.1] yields -0.32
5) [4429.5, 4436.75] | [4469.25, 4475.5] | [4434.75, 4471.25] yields -2.55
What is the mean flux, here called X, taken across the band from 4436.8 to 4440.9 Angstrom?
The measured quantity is 4.1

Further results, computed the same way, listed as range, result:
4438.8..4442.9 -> 4.23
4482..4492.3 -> 3.95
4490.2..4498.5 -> 4.11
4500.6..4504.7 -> 3.52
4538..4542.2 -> 3.66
